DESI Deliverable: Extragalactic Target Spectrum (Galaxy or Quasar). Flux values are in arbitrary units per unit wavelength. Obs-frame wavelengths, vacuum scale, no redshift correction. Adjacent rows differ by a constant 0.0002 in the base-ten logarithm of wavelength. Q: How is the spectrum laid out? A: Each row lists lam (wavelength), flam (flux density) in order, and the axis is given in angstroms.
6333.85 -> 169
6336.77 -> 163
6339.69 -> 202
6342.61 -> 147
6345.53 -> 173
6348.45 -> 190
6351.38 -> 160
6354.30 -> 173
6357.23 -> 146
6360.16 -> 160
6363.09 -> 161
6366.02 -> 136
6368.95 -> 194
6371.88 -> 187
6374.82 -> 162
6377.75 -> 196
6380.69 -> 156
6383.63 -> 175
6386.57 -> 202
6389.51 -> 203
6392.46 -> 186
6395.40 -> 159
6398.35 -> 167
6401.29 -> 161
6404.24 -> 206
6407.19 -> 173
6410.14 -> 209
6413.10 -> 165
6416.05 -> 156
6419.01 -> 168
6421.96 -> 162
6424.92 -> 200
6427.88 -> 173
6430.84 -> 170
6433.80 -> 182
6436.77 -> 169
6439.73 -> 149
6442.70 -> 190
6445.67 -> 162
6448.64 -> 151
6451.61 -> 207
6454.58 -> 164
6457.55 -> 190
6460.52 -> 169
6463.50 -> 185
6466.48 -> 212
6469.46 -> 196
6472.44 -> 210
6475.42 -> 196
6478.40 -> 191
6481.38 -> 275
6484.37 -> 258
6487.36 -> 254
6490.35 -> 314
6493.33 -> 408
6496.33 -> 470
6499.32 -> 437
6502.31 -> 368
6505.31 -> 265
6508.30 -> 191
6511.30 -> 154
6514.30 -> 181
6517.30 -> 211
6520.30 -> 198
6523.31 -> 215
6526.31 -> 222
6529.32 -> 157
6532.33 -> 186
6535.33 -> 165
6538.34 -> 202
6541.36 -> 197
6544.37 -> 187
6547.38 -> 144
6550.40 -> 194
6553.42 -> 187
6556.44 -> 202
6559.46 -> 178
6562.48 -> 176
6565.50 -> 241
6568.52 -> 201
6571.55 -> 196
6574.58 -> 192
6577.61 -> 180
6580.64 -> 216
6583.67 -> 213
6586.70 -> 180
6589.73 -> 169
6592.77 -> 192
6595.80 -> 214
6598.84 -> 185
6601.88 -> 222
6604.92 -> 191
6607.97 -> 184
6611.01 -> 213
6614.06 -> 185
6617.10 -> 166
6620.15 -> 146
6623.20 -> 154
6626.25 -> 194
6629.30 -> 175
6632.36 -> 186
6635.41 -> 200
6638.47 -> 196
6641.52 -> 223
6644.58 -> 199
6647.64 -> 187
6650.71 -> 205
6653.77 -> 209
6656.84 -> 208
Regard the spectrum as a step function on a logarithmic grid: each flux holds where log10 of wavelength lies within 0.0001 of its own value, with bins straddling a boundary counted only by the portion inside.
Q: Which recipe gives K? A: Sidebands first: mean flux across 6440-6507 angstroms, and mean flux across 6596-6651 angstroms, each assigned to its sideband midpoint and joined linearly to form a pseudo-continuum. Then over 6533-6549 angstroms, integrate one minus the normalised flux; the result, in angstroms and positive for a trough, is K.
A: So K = 3.0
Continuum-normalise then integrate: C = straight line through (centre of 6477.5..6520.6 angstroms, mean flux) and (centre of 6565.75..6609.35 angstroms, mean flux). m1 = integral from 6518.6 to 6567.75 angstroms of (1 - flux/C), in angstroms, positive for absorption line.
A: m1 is 9.8 angstroms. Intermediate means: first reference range 282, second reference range 197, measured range 191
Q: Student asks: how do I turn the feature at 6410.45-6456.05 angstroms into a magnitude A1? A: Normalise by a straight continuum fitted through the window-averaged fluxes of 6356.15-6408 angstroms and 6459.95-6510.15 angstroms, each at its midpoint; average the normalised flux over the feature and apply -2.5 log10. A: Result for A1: 0.276 mag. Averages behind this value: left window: 174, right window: 272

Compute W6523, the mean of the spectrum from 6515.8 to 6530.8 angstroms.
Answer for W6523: 201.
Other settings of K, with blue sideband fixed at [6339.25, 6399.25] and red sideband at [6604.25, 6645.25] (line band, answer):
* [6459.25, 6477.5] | -1.7 angstroms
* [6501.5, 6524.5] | -4.9 angstroms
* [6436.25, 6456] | 0.7 angstroms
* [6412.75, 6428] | 0.4 angstroms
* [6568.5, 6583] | -1.1 angstroms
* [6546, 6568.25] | -0.9 angstroms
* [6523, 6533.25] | -0.7 angstroms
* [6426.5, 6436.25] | 0.1 angstroms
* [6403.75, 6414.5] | -0.7 angstroms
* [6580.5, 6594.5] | -0.6 angstroms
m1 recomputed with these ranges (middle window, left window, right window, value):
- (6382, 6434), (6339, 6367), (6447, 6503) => 6.45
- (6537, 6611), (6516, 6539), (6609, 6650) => -1.21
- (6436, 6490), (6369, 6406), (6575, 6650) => -4.38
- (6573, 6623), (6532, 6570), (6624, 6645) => 0.71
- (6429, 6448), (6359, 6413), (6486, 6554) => 3.03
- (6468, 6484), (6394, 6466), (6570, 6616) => -3.19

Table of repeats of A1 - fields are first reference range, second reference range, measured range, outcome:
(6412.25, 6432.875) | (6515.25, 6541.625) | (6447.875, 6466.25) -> -0.01 mag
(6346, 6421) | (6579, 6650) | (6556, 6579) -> -0.05 mag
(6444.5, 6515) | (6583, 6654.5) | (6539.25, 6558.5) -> 0.17 mag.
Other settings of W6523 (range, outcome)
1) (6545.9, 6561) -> 181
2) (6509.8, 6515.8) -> 167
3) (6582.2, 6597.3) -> 194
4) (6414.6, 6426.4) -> 172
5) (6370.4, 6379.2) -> 182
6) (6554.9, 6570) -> 200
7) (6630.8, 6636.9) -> 193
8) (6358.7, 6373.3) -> 168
